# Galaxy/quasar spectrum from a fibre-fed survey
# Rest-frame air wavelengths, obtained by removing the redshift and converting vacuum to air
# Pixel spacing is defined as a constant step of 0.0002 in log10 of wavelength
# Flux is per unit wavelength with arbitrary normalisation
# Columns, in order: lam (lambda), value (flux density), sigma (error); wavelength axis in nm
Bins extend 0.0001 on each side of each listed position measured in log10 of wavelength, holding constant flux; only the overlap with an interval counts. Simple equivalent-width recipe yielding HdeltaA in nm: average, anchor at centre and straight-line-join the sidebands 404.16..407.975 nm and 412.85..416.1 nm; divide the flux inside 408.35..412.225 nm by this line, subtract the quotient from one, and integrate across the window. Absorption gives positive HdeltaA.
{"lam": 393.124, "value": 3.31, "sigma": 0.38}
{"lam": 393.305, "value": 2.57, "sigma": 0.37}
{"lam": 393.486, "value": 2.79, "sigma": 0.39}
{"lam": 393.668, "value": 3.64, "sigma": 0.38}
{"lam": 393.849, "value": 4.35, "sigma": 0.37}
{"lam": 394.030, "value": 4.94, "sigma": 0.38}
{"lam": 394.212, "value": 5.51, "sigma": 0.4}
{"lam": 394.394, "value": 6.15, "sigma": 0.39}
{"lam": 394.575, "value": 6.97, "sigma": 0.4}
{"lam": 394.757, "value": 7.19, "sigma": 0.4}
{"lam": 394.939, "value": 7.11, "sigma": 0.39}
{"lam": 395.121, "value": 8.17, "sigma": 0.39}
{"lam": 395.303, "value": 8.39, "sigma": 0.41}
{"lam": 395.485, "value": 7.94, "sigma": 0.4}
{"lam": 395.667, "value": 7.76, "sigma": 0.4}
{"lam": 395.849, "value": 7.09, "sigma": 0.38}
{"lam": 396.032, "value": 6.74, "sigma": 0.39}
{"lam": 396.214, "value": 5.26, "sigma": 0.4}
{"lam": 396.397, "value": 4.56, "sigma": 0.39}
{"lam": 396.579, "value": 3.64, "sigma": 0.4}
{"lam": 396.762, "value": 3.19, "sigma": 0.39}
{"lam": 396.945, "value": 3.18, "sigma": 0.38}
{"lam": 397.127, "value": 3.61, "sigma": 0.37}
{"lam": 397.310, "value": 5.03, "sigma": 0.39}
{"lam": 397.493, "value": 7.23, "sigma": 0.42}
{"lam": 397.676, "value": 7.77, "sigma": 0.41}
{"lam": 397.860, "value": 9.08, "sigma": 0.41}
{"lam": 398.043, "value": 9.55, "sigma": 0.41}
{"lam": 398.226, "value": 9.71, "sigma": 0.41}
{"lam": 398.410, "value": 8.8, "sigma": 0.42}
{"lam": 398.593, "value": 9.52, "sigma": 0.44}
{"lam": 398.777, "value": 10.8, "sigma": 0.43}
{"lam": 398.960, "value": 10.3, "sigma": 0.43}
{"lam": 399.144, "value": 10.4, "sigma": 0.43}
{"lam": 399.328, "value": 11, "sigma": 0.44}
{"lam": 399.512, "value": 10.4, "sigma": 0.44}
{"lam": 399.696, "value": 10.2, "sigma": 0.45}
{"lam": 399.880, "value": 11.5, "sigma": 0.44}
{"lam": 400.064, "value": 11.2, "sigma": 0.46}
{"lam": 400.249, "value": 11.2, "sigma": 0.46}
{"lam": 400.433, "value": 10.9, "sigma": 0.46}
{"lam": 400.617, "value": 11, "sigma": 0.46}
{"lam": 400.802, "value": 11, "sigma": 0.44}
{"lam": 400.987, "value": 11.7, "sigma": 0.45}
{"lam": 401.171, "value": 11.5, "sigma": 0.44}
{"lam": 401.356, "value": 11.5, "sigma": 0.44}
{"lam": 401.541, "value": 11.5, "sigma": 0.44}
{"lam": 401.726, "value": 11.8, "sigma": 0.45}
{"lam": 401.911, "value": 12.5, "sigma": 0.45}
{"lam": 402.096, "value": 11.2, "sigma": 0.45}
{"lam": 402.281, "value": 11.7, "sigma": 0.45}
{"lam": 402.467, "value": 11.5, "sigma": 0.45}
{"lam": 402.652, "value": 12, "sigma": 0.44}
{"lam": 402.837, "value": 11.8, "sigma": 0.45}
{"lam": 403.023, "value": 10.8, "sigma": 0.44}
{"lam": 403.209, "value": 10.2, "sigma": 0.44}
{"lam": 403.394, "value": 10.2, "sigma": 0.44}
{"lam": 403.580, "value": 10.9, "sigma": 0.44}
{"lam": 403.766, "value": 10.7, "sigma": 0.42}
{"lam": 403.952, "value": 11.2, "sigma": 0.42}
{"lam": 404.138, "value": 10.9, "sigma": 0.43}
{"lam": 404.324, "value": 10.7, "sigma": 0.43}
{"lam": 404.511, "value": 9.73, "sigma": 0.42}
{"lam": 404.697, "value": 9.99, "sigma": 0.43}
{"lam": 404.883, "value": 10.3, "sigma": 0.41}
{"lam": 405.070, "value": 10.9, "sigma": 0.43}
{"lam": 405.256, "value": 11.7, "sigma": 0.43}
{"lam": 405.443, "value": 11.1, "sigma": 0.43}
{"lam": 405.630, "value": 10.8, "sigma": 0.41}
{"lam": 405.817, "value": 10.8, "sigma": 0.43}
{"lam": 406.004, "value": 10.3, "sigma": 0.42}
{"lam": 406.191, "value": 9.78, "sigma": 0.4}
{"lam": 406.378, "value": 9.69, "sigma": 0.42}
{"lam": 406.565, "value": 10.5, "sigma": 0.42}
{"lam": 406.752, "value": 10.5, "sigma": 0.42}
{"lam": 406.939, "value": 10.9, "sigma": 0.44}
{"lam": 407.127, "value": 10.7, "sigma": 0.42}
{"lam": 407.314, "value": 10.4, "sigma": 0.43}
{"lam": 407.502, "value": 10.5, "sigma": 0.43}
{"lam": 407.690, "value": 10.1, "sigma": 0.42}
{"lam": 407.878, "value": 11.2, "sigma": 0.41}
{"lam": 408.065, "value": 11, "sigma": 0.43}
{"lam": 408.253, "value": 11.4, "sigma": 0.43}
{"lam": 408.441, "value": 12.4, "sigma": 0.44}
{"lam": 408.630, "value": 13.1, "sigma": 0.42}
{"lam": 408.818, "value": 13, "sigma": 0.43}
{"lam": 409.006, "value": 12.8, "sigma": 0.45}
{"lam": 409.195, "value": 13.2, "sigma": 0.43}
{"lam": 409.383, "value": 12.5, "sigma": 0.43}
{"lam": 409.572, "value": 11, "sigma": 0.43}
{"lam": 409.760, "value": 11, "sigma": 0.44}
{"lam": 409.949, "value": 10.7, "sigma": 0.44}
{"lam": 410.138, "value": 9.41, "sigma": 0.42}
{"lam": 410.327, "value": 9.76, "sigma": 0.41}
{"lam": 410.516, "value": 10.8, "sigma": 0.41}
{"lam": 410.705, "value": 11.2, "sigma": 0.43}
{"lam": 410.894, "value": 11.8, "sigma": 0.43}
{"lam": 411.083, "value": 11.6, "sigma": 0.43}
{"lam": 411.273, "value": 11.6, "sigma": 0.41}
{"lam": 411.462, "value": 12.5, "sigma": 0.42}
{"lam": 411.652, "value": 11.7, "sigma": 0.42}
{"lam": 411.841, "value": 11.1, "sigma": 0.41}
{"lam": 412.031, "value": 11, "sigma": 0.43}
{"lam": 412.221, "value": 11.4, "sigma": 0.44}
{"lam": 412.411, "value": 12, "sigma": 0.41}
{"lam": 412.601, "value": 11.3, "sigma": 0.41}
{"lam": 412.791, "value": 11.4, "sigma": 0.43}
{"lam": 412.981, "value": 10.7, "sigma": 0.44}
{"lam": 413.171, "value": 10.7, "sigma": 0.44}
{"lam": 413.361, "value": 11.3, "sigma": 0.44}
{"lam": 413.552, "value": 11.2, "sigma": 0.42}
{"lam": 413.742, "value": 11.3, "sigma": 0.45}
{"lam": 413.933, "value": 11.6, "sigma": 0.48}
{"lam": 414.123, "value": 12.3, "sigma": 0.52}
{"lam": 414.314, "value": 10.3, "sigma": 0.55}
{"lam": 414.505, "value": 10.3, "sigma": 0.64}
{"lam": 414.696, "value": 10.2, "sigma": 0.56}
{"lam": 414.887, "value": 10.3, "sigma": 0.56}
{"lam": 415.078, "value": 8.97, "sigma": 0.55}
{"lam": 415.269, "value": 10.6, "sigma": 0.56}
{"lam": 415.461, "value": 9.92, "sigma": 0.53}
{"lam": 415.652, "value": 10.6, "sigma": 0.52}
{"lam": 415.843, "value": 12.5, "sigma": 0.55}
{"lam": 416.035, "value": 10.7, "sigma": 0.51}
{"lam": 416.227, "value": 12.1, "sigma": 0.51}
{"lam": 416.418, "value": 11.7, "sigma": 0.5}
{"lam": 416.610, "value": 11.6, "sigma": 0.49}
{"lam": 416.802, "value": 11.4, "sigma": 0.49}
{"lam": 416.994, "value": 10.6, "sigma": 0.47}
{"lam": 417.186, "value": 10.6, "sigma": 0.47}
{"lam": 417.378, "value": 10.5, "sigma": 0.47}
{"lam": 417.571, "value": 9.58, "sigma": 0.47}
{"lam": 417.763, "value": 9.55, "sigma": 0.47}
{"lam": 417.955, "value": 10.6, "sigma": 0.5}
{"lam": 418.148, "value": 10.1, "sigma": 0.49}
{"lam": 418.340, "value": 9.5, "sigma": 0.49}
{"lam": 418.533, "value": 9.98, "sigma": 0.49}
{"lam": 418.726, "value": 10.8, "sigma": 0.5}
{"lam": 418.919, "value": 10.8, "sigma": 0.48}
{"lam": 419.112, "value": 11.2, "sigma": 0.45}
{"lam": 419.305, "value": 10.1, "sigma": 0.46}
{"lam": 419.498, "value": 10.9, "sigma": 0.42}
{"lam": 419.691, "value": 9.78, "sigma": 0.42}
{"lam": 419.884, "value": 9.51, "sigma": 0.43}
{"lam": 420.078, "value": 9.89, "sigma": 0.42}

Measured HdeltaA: -0.34 nm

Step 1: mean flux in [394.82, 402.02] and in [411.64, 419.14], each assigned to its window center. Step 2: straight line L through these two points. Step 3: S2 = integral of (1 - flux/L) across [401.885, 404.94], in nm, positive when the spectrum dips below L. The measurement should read -0.49 nm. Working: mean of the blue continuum 8.82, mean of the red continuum 10.8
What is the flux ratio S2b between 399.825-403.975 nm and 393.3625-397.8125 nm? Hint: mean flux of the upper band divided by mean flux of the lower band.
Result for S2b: 1.96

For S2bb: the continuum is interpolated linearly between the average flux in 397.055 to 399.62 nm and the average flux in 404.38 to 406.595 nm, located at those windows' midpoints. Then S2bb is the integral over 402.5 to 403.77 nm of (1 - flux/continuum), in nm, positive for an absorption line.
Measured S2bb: -0.13 nm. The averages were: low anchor 8.85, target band 11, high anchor 10.5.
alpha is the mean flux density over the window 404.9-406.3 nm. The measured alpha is 10.7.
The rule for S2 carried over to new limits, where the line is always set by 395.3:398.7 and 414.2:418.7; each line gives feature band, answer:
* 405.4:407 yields -0.36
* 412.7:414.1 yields -0.18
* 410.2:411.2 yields -0.17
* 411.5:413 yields -0.26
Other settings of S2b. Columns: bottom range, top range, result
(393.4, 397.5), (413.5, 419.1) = 1.90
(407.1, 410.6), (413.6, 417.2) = 0.97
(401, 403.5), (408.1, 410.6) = 1.02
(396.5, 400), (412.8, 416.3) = 1.33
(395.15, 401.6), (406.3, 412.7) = 1.30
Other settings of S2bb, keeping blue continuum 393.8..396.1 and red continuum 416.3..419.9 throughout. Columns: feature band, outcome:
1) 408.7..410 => -0.43 nm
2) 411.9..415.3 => -0.41 nm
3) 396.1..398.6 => 0.31 nm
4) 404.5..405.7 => -0.32 nm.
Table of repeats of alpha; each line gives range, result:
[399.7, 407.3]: 11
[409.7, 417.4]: 11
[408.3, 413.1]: 11.6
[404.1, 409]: 10.9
